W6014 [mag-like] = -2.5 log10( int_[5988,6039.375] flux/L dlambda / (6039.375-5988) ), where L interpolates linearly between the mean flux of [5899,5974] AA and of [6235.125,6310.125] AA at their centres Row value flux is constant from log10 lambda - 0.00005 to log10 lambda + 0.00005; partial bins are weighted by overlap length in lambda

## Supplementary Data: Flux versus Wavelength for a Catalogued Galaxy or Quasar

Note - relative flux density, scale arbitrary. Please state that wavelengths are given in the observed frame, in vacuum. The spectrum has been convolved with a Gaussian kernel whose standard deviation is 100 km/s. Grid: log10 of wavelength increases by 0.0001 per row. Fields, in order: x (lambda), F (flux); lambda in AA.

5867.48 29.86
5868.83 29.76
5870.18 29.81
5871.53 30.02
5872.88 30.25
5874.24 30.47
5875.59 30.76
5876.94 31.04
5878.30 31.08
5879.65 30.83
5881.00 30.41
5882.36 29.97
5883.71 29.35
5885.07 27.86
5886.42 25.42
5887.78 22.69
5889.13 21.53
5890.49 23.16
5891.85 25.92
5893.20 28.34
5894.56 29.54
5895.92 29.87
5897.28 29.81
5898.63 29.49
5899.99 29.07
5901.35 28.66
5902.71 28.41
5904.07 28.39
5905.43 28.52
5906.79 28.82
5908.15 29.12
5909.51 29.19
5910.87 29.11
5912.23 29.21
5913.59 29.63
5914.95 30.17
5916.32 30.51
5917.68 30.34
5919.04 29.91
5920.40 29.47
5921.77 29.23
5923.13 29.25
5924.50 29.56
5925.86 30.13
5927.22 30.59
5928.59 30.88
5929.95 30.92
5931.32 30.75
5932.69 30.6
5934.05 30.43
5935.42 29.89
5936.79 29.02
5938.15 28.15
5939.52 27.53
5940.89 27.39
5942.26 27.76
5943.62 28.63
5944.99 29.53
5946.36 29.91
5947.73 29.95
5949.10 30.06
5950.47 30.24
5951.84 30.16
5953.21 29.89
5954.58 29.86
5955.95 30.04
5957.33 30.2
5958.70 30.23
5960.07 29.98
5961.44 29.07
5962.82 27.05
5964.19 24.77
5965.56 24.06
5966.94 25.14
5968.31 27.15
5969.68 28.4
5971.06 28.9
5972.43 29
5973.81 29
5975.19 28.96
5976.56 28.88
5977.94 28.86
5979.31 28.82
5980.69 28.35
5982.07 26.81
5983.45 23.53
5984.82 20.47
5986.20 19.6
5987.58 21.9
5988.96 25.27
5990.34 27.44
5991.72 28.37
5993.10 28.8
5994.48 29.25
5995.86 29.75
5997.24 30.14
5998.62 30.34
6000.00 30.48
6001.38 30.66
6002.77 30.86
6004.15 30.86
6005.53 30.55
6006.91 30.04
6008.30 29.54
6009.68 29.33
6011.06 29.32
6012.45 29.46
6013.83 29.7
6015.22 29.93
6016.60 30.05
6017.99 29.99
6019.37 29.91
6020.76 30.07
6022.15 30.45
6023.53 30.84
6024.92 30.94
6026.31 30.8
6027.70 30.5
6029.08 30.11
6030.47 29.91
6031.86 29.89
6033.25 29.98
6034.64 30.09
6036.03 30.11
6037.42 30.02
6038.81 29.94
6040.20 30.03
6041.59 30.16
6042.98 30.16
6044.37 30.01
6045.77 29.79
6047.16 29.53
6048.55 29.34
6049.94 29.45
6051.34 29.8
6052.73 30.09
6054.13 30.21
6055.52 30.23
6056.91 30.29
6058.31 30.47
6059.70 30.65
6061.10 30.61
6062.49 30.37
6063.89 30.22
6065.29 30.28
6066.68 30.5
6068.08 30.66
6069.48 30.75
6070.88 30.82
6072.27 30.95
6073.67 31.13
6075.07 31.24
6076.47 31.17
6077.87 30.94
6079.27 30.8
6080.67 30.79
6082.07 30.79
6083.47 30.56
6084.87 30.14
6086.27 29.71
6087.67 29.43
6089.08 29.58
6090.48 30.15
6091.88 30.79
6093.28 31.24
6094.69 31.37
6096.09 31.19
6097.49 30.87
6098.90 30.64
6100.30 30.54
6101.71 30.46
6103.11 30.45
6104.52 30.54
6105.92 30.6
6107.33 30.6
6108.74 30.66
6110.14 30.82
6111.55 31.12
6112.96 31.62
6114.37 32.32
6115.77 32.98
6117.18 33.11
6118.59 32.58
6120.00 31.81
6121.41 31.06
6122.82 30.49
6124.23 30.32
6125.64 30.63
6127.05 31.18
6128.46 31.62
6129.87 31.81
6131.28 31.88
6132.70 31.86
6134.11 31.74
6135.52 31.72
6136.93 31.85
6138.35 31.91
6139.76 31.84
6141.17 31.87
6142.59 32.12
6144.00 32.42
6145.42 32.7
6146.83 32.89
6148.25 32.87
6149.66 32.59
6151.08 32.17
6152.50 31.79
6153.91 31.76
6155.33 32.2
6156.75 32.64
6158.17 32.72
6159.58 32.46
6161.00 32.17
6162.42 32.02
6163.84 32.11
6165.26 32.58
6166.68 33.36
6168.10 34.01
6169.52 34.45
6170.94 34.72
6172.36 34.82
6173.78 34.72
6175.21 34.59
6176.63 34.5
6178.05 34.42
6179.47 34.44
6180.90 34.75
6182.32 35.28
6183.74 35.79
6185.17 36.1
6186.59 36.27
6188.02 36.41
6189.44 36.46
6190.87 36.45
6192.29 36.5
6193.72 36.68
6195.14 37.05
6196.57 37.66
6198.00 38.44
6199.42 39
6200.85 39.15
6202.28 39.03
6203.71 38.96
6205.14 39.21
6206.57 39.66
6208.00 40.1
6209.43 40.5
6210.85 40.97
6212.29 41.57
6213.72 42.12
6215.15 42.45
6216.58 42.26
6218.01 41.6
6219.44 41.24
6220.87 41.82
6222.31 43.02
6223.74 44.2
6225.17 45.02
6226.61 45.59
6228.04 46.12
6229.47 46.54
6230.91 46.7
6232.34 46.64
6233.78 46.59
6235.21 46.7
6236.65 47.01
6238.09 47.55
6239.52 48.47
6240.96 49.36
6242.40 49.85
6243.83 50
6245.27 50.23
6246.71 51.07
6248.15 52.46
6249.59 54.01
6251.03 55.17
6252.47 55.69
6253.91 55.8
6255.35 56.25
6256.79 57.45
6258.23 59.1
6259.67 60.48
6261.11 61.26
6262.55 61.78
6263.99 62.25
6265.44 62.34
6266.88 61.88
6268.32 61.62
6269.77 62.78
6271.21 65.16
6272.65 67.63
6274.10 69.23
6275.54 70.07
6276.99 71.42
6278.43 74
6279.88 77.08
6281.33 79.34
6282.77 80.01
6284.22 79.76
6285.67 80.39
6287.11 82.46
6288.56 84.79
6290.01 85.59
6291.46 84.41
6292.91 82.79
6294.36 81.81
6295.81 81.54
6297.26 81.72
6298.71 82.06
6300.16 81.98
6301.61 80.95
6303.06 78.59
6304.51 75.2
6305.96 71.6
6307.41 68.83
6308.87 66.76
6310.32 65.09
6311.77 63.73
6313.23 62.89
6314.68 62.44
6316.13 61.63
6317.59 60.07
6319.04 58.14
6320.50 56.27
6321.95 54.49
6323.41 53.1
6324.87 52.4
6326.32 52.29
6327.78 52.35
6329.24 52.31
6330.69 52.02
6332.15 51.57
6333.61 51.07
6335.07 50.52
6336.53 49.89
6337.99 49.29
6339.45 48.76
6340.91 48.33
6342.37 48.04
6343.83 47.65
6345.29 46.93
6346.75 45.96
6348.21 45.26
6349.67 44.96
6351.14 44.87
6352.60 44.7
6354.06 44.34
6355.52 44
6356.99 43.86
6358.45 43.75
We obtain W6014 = 0.257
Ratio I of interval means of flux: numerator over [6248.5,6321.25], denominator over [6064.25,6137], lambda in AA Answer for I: 2.23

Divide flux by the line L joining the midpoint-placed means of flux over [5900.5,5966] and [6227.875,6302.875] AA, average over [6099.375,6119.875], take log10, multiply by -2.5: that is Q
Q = 0.46 mag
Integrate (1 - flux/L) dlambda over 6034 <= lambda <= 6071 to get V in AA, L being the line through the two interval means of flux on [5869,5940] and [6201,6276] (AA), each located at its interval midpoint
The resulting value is 8.1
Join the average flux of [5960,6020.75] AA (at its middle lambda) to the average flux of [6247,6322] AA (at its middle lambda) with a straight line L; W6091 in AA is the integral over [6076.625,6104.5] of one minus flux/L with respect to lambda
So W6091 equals 7.56 AA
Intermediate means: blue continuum 28.2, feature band 30.6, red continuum 68.7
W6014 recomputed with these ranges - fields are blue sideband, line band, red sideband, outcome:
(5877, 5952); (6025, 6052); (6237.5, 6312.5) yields 0.37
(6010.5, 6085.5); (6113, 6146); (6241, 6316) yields 0.34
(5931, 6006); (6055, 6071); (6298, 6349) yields 0.19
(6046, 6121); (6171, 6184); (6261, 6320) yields 0.38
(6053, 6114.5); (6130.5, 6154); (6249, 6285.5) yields 0.28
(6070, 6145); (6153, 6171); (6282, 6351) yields 0.21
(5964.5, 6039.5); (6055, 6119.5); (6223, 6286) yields 0.24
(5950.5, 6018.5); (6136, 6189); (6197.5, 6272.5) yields 0.28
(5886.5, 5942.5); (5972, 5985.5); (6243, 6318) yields 0.29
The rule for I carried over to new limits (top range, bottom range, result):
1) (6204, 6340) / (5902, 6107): 1.99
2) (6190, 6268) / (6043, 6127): 1.54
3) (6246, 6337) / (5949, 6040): 2.28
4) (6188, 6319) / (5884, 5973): 2.00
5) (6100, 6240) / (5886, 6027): 1.25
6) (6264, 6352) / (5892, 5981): 2.21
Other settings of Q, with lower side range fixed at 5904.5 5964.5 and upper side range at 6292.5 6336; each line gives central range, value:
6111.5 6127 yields 0.42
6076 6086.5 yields 0.37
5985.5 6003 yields 0.25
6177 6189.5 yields 0.43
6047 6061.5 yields 0.33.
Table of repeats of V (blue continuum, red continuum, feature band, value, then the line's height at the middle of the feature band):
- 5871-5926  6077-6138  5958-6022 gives 3.38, 29.8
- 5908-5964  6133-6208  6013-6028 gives 0.52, 31.4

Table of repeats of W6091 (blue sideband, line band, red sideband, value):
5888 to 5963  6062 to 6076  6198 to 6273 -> 2.8 AA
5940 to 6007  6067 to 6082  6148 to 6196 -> 0.2 AA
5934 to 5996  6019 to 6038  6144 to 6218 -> 0.0 AA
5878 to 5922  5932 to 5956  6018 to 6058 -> -0.3 AA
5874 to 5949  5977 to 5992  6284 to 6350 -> 4.2 AA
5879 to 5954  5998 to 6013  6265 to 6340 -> 3.0 AA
